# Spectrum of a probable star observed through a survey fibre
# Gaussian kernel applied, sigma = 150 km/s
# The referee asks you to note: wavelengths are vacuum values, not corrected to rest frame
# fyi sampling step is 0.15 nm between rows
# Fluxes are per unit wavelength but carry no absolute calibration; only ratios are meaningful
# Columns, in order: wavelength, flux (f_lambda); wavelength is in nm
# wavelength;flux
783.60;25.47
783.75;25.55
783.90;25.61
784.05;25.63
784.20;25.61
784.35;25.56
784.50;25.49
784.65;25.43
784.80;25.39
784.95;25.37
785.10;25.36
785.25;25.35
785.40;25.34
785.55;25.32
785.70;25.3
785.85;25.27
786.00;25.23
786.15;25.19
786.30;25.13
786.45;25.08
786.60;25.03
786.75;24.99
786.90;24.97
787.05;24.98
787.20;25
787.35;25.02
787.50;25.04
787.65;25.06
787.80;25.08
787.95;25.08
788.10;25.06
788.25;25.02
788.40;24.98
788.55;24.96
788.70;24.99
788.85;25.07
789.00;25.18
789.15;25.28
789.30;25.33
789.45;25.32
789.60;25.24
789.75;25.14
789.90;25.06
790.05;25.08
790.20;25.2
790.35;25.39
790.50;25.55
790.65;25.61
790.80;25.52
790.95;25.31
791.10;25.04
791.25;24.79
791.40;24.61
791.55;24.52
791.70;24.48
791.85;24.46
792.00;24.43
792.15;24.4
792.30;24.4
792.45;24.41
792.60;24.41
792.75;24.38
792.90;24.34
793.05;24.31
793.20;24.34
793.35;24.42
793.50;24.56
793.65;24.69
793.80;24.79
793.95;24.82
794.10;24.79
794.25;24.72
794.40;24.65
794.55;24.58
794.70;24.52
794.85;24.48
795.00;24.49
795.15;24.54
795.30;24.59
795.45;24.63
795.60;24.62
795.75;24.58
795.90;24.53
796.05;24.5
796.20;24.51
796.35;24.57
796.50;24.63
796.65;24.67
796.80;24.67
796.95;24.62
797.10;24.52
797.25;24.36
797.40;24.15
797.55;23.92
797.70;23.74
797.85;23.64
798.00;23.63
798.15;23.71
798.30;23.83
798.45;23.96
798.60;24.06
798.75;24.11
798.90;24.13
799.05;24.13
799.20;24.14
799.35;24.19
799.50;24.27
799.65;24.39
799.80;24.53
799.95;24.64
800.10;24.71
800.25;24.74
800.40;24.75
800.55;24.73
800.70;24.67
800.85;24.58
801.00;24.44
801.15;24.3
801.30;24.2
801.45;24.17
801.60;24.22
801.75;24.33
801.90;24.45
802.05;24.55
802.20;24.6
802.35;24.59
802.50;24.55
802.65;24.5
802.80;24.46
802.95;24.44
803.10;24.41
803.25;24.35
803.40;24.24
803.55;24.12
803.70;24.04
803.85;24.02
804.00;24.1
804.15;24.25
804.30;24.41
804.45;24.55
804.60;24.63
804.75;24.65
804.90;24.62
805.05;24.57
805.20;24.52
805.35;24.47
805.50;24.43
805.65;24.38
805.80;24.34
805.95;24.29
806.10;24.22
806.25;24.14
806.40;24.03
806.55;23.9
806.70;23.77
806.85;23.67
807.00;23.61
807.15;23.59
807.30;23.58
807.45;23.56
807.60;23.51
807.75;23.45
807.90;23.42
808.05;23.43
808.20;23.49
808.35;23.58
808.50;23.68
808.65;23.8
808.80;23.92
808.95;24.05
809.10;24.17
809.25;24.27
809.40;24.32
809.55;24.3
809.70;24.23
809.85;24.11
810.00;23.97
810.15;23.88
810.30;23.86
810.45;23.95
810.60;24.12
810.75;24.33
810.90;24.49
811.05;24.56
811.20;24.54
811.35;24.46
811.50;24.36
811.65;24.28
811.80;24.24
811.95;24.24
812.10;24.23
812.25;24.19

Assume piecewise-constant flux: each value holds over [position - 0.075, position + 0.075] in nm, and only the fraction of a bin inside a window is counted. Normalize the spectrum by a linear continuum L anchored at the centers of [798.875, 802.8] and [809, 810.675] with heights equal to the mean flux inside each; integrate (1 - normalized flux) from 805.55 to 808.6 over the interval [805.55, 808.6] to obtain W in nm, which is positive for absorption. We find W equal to 0.05 nm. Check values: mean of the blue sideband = 24.4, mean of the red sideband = 24.1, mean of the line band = 23.8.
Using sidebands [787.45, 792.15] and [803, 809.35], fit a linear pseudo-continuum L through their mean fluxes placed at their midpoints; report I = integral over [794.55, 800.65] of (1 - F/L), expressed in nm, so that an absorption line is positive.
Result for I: 0.05 nm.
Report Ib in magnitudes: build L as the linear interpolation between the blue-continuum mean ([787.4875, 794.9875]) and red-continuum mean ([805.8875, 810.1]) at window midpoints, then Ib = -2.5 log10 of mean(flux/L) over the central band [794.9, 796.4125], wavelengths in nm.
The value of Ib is 0.002 mag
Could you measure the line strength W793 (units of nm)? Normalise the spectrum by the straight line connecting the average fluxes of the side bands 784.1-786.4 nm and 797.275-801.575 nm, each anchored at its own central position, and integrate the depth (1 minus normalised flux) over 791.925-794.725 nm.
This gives 0.02 nm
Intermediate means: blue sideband 25.4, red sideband 24.2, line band 24.5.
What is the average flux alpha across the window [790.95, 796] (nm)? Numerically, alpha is 24.6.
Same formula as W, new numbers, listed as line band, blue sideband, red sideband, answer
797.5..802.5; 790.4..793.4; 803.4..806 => 0.04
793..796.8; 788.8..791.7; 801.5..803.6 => 0.04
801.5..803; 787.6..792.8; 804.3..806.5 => 0.00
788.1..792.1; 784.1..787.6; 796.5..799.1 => -0.03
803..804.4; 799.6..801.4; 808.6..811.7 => 0.01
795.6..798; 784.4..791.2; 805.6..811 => 0.03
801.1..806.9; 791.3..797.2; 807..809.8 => -0.07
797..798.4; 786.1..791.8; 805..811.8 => 0.04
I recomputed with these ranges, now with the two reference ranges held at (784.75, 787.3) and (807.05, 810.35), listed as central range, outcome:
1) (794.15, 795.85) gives 0.00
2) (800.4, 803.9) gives -0.03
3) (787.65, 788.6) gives 0.00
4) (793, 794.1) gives 0.01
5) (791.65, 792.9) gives 0.02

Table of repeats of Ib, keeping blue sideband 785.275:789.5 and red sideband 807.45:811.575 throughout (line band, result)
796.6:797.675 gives 0.01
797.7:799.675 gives 0.02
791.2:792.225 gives 0.02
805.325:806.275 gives -0.01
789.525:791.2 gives -0.01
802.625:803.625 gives 0.00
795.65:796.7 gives 0.00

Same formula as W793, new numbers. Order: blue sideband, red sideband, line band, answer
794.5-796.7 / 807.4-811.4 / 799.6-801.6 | -0.01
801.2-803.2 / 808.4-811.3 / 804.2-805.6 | -0.01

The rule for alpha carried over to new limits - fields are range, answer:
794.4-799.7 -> 24.3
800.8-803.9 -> 24.4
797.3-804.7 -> 24.3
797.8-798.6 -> 23.8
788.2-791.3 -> 25.2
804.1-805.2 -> 24.5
